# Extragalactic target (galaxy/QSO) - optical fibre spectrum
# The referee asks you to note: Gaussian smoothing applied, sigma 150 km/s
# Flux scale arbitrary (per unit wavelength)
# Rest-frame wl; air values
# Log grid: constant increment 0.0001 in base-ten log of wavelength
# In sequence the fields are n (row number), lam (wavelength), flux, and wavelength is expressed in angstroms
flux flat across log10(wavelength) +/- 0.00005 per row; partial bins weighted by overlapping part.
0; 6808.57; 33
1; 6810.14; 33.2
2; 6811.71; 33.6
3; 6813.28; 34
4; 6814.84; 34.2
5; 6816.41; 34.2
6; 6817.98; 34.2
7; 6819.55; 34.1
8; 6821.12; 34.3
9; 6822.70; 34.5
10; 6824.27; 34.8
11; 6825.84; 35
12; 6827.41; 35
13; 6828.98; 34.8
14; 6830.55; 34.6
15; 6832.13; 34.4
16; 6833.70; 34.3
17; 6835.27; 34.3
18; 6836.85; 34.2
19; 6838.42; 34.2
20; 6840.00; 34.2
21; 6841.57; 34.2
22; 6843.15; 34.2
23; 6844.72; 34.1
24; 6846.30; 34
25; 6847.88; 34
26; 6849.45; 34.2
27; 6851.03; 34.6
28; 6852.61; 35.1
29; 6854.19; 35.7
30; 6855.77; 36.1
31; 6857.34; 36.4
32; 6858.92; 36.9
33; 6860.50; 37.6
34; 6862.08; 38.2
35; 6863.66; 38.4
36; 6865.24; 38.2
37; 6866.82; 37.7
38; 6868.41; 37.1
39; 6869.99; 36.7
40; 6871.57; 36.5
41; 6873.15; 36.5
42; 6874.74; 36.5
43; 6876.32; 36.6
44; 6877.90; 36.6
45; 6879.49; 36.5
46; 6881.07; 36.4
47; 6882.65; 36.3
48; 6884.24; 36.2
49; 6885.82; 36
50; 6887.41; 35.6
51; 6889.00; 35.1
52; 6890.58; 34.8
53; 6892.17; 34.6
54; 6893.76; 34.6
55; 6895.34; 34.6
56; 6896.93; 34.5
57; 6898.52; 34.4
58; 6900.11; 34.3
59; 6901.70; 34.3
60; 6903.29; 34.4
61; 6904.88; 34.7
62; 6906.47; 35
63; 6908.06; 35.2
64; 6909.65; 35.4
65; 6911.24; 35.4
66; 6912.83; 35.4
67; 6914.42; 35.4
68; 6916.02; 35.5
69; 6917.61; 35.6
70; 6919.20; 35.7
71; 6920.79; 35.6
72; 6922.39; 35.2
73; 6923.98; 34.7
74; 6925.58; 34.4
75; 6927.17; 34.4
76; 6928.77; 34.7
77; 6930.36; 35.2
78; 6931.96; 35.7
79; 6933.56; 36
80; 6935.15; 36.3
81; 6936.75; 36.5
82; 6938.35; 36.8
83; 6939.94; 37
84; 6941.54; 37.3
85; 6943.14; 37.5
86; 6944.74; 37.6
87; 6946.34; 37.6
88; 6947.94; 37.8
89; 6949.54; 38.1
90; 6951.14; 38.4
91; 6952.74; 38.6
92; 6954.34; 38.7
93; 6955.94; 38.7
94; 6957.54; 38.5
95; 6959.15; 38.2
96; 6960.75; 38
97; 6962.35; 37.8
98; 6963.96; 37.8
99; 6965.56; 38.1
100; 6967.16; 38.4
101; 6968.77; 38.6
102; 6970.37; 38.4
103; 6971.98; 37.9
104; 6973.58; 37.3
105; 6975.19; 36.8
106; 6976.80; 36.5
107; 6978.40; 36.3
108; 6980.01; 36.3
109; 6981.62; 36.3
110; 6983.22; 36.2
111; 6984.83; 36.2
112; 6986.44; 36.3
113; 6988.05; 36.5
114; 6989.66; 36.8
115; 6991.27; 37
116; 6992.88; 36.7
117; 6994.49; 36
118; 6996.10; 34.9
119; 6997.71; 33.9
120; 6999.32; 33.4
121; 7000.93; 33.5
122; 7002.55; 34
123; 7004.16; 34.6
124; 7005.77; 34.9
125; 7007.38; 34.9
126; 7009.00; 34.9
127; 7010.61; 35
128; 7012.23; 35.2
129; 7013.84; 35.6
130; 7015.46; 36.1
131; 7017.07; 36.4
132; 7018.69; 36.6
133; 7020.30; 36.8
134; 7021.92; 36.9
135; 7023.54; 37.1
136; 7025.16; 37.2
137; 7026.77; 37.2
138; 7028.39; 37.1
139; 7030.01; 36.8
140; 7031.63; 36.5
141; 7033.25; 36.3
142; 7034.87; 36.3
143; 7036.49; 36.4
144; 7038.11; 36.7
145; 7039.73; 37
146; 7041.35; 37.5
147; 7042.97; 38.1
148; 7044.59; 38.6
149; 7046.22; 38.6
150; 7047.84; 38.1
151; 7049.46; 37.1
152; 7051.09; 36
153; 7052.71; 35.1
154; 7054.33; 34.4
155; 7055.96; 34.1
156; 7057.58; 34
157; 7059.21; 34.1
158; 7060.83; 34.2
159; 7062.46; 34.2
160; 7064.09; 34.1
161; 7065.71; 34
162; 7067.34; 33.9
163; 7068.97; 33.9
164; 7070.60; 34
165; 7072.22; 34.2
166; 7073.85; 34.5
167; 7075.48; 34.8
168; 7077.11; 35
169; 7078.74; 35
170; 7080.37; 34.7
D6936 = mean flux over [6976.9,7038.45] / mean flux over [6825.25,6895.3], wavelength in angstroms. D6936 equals 1.01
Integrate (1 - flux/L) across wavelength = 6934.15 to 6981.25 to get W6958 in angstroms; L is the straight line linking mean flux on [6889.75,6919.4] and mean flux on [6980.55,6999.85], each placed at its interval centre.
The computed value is -2.8 angstroms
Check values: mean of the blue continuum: 34.9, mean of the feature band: 37.6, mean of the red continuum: 35.9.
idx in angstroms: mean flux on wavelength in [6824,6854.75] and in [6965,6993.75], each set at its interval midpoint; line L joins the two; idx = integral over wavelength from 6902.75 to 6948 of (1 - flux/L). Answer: 0.3 angstroms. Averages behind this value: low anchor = 34.5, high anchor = 37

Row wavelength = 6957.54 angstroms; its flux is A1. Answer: 38.5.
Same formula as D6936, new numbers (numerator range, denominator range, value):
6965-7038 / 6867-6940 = 1.02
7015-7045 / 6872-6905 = 1.04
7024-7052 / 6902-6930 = 1.06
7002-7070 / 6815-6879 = 1.01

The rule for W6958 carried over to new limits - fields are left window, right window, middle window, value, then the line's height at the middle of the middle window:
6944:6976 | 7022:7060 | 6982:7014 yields 1.7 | 37.3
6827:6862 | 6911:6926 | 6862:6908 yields -0.9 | 35.1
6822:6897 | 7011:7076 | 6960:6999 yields -1.2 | 35.8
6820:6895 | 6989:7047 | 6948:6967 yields -1.2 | 35.9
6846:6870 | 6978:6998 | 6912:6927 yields 0.4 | 36.3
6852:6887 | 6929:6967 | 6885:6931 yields 2.6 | 37.1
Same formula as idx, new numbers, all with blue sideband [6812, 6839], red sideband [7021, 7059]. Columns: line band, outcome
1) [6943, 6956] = -0.88 angstroms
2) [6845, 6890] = -1.81 angstroms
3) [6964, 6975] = -0.65 angstroms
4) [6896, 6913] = 0.21 angstroms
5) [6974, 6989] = -0.16 angstroms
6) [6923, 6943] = -0.16 angstroms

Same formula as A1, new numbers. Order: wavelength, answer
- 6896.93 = 34.5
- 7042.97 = 38.1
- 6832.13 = 34.4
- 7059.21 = 34.1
